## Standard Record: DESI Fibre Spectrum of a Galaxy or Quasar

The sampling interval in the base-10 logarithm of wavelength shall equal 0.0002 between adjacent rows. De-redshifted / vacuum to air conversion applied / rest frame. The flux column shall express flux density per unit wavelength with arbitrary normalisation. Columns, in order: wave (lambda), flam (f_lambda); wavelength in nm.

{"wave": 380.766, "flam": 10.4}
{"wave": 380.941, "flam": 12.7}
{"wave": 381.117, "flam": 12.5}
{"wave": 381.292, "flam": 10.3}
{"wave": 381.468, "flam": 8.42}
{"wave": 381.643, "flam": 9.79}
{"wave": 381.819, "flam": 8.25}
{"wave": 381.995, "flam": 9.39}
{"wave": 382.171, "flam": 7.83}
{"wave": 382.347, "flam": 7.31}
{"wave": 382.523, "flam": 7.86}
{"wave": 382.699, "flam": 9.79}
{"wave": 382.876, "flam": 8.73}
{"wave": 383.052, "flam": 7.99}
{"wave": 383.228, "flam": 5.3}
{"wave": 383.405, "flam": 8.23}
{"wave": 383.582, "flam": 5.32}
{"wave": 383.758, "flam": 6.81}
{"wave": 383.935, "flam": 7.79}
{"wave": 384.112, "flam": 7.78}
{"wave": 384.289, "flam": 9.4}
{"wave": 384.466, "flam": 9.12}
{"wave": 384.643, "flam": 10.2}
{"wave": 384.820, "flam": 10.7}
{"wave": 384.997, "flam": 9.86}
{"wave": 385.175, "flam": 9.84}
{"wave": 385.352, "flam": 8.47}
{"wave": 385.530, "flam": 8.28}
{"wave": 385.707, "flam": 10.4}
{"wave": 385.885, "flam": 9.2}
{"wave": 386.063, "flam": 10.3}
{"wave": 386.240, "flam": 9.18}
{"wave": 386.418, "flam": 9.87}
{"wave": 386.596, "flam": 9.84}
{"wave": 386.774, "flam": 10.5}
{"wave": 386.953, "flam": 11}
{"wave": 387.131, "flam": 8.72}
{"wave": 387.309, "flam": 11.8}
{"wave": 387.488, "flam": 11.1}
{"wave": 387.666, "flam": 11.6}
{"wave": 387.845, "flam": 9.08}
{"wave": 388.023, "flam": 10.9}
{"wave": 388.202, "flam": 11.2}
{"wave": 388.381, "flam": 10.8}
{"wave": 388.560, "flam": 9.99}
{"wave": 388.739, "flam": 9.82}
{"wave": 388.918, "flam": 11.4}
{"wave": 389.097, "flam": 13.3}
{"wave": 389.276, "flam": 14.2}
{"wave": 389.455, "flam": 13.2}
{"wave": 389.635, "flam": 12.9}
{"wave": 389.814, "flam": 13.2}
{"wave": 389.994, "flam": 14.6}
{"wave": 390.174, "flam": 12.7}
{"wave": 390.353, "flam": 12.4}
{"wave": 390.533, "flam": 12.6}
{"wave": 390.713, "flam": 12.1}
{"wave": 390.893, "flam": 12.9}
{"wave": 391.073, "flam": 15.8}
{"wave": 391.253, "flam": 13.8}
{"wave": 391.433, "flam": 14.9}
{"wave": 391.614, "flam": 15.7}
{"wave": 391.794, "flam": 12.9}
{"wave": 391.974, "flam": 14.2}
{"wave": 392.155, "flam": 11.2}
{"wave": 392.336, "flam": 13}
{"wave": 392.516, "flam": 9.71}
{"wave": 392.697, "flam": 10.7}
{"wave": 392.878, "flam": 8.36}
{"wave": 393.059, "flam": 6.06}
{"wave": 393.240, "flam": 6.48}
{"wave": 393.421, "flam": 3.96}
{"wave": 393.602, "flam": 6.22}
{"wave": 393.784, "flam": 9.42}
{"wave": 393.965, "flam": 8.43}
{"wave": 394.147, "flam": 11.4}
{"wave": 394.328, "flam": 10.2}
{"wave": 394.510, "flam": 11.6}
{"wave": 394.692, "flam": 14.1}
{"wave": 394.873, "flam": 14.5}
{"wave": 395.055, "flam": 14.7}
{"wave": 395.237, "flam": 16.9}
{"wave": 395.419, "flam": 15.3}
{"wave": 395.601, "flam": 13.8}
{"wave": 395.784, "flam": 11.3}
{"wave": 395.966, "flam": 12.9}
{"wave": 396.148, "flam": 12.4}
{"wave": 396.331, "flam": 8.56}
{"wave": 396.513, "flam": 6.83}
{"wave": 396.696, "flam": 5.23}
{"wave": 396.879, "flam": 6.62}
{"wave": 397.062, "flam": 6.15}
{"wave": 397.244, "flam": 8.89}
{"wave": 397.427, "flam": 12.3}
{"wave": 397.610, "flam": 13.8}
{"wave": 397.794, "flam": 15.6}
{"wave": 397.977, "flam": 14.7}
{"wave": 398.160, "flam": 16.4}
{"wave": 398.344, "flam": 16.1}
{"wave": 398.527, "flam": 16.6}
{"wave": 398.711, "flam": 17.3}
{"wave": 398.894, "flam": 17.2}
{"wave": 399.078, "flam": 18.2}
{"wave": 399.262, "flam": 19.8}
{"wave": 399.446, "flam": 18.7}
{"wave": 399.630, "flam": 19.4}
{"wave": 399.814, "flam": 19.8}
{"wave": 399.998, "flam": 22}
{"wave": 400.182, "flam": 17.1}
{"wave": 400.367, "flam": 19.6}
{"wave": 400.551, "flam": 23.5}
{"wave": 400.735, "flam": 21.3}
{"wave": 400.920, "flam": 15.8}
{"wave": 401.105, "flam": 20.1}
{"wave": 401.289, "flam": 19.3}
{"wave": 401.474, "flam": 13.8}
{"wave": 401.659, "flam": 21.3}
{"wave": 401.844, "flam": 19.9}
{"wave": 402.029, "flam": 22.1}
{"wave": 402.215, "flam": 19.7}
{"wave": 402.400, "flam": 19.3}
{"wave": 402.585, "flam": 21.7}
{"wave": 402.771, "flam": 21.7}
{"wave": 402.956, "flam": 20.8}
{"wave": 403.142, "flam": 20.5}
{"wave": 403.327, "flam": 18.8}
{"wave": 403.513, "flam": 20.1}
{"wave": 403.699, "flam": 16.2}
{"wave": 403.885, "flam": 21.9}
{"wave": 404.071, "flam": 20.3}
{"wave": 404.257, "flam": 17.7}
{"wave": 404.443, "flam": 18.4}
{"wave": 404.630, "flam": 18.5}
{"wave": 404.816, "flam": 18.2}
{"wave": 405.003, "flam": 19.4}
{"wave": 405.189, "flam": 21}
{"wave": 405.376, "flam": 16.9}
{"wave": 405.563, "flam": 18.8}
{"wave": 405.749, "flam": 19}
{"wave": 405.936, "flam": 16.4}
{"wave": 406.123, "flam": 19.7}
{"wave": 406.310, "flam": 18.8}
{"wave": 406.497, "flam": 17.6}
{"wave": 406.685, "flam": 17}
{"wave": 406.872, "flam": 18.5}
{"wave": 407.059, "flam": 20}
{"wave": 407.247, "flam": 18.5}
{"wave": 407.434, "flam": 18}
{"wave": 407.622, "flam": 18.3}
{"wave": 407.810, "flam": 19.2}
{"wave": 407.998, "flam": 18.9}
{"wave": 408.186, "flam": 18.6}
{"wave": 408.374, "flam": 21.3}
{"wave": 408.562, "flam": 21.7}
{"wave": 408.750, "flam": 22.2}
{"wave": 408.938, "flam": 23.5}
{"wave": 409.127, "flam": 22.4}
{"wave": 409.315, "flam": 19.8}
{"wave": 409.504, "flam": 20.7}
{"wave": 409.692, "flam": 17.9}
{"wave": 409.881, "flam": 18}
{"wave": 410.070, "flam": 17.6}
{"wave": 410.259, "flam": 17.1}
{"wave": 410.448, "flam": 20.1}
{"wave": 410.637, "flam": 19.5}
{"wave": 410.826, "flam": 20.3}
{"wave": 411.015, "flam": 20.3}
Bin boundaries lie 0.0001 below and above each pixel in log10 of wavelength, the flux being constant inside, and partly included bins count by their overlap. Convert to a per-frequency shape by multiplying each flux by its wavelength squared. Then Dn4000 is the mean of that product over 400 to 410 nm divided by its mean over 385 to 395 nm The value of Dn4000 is 1.9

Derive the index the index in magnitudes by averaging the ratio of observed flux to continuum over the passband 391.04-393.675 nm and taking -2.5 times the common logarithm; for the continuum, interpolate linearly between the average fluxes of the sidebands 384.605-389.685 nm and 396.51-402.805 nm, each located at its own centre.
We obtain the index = 0.21 mag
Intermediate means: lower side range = 10.6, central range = 10.8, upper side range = 16.9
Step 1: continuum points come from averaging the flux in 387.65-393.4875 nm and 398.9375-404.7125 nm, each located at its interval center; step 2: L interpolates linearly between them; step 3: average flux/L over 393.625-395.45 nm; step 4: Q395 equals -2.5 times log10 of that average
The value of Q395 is 0.18 mag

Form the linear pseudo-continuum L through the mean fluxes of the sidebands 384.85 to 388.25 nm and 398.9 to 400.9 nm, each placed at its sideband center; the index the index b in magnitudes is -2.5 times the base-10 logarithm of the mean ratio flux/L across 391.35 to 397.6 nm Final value 0.40 mag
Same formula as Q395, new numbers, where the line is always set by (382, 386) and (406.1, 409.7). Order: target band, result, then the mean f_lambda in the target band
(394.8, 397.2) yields 0.25 mag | 11.1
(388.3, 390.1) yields -0.13 mag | 12.4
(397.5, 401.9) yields -0.15 mag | 18.2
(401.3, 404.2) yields -0.15 mag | 19.8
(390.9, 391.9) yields -0.21 mag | 14.5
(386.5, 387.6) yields -0.06 mag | 10.5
